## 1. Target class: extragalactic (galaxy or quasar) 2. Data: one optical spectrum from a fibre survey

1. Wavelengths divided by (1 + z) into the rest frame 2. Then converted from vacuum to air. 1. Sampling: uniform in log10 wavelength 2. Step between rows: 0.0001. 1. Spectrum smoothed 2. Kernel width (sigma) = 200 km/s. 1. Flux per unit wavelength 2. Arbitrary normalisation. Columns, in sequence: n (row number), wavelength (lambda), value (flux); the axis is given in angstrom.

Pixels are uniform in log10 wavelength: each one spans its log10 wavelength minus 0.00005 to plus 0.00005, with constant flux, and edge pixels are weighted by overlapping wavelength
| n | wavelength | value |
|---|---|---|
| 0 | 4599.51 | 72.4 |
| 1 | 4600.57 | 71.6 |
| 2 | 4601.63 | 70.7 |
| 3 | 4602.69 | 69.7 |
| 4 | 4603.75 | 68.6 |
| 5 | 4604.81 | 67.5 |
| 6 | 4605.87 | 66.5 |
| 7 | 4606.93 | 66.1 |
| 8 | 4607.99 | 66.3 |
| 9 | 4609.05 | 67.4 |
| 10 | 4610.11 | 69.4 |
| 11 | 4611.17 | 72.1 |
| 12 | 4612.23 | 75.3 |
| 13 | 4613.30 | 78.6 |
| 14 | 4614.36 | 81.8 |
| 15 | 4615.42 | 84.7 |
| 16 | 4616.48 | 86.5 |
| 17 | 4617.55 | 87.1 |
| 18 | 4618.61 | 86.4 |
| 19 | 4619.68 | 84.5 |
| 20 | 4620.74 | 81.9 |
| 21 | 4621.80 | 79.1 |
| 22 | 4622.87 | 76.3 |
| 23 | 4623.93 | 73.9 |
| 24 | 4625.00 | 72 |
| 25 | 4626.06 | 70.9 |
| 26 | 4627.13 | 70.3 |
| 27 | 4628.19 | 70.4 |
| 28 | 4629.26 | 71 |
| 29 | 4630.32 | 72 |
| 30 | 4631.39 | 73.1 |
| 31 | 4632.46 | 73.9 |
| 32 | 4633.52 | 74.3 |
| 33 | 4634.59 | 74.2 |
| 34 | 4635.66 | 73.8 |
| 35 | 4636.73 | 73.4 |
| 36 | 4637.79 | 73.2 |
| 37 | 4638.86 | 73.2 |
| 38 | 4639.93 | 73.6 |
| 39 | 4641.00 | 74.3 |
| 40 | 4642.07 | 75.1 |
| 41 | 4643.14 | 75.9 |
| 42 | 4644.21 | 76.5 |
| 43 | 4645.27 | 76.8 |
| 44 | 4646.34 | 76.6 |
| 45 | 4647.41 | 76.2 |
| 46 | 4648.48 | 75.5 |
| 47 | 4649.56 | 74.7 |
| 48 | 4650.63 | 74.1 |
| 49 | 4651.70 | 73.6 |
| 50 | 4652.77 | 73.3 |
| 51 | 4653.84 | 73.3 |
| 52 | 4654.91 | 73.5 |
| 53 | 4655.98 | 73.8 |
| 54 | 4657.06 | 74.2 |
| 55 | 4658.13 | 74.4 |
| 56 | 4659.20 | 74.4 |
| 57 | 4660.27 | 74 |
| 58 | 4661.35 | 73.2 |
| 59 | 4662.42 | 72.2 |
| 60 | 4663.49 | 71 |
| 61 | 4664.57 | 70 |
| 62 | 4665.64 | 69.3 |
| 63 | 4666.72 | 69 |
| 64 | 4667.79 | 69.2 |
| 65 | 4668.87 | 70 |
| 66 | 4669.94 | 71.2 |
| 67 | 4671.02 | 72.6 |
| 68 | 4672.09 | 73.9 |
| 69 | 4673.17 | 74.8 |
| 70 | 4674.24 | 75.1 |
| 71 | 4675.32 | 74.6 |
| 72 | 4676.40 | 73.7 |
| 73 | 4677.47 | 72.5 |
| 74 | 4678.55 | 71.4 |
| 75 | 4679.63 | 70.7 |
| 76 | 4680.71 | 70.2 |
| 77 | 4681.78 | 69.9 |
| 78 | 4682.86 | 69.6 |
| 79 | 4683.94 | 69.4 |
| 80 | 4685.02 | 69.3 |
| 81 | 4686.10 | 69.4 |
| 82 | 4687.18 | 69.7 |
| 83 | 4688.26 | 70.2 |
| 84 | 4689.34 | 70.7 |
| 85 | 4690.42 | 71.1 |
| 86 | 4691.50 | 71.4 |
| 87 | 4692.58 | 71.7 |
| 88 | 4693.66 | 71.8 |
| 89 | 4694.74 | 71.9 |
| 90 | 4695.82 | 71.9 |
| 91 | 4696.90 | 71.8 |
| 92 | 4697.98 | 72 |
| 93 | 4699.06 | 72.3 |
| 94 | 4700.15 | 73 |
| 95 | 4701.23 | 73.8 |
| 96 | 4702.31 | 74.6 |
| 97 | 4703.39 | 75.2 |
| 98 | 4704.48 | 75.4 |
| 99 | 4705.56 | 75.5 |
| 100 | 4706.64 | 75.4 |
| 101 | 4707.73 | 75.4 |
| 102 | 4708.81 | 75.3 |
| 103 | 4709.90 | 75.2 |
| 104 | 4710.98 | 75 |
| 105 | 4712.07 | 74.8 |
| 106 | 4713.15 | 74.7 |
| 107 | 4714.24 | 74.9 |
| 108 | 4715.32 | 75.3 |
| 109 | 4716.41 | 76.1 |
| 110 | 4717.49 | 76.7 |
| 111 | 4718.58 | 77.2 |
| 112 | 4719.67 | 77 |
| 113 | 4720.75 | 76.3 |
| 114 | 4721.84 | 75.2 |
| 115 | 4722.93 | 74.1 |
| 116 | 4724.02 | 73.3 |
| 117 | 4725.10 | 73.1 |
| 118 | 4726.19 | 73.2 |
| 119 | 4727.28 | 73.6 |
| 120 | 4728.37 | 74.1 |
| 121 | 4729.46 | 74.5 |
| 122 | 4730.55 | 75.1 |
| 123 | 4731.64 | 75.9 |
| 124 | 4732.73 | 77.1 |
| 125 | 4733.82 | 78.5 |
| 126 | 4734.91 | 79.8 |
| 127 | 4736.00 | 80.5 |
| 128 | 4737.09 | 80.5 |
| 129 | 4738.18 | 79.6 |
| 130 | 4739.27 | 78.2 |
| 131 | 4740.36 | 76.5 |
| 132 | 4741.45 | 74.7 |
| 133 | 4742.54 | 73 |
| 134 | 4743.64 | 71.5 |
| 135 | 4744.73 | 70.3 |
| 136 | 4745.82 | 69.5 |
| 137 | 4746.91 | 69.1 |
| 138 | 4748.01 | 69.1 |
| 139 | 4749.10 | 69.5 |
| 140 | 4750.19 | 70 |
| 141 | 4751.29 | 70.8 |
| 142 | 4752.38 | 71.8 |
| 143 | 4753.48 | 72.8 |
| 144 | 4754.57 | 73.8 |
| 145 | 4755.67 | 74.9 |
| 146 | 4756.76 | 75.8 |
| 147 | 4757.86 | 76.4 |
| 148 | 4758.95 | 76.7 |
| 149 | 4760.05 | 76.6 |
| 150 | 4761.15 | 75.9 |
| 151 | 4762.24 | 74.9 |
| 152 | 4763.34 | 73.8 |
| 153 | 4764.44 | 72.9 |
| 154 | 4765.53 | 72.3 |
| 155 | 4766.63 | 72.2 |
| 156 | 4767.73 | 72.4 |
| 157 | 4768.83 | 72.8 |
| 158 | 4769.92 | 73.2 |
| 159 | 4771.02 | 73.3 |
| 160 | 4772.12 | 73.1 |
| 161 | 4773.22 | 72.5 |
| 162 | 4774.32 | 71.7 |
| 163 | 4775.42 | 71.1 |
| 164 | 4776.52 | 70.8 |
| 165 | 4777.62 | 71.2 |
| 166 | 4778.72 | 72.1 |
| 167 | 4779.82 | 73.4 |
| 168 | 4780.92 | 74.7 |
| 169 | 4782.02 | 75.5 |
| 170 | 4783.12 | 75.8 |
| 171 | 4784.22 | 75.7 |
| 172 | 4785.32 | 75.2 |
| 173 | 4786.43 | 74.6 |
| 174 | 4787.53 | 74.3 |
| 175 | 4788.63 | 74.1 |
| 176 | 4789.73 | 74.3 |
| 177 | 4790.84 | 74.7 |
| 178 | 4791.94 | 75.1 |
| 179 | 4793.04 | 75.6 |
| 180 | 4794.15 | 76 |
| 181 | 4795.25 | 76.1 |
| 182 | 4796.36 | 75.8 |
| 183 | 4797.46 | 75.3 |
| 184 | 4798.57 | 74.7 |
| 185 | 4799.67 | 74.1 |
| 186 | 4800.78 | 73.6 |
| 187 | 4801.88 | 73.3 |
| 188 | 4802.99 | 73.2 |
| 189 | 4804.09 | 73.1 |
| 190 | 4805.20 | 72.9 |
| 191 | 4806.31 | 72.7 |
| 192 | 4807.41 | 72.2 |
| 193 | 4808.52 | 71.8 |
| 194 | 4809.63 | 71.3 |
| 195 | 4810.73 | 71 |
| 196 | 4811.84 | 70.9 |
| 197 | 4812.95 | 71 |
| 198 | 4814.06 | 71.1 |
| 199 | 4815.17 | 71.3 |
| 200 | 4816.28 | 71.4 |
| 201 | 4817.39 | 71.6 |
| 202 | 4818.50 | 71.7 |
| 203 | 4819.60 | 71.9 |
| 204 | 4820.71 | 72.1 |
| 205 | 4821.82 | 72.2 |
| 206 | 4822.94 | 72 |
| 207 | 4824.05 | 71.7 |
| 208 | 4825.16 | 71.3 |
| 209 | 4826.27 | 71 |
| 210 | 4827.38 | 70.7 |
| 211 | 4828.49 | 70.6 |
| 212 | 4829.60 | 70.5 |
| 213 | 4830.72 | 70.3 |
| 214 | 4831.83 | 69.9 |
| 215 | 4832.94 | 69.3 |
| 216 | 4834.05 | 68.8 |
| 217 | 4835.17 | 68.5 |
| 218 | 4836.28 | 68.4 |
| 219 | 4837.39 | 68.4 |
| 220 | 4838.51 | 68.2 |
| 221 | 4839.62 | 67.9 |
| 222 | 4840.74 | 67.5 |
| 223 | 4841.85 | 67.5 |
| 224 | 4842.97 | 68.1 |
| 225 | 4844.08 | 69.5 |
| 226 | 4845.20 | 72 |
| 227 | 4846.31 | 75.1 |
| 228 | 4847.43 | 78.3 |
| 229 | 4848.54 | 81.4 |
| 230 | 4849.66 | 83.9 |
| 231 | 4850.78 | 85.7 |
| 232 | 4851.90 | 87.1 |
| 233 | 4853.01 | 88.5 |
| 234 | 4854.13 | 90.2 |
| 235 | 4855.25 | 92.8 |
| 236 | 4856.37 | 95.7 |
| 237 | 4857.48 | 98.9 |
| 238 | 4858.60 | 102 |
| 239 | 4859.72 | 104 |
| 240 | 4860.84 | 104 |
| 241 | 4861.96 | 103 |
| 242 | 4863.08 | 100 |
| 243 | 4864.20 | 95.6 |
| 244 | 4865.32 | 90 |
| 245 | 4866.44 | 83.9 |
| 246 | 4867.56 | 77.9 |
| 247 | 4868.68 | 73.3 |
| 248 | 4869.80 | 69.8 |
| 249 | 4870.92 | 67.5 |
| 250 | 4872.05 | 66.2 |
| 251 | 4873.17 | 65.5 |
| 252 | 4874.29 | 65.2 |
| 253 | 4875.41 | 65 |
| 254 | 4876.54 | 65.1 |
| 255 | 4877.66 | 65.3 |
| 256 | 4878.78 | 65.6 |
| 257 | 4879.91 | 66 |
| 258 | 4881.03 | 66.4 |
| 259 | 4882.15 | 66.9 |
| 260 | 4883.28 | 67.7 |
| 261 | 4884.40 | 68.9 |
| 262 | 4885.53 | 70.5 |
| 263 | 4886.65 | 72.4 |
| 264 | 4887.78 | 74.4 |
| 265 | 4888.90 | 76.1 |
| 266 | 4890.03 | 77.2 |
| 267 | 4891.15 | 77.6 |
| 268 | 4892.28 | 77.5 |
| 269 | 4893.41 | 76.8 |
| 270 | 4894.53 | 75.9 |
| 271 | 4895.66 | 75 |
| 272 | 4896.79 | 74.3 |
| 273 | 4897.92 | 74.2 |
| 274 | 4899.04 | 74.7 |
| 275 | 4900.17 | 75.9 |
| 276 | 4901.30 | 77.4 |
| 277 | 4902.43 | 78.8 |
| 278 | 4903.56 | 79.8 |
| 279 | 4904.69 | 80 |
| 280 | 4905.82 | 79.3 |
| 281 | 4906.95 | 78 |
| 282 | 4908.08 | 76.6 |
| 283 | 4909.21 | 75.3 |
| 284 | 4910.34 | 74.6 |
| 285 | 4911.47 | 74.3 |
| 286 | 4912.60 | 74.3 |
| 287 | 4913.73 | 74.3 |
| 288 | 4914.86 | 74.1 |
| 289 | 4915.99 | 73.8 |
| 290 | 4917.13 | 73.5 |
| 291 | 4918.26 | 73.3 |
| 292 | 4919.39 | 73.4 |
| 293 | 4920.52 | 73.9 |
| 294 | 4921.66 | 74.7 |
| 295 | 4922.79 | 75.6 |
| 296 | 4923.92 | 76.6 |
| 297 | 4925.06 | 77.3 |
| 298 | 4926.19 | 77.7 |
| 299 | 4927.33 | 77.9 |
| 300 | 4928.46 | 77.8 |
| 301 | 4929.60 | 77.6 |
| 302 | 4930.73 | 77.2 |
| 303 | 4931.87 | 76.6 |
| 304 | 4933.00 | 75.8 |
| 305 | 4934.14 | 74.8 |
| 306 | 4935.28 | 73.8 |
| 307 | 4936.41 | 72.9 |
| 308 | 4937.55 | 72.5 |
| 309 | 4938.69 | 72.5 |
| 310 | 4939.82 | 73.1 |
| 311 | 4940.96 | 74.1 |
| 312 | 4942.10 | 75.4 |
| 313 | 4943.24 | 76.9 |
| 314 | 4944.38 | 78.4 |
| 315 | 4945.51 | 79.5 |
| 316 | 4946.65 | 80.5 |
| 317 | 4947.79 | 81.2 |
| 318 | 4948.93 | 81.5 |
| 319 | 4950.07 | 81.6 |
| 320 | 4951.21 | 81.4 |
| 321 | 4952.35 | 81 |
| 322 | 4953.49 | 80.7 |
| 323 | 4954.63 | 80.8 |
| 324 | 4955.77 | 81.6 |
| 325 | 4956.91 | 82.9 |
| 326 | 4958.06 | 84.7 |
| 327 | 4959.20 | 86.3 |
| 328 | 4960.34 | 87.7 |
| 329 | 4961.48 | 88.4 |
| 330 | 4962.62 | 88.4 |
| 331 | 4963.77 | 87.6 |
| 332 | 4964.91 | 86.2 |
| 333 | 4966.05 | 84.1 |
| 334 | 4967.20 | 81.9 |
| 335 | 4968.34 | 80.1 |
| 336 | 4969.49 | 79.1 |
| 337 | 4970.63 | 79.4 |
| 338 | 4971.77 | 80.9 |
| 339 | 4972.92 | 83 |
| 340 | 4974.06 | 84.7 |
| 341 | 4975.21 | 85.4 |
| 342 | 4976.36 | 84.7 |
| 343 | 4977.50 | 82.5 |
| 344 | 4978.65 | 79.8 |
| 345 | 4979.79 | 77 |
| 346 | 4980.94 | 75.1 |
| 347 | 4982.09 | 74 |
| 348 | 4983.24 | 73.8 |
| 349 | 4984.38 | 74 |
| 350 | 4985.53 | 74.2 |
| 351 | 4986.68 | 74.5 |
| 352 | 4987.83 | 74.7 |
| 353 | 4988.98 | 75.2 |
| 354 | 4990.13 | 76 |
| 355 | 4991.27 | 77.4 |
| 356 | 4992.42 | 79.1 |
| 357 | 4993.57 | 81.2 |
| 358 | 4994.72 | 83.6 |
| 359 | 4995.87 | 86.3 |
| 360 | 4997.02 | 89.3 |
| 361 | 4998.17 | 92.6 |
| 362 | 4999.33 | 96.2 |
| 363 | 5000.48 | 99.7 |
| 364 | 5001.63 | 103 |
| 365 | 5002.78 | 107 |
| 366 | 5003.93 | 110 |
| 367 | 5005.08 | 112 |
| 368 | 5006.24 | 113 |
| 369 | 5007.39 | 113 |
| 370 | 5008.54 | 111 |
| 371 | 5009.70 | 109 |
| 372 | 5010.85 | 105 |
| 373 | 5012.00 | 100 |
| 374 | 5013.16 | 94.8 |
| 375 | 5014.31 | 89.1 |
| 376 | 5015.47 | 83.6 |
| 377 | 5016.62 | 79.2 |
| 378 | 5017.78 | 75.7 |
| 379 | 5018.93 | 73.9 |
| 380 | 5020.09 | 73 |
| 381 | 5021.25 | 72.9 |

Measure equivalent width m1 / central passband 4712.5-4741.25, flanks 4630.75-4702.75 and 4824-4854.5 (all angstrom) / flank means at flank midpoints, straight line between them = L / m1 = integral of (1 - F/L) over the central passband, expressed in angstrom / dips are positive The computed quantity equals -1.2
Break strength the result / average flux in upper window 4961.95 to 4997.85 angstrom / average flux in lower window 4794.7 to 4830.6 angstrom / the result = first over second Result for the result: 1.11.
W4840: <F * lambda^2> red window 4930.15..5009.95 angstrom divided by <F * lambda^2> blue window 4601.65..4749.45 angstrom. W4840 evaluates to 1.28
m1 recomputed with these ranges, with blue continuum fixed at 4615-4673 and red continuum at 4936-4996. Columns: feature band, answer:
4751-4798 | 1.7 angstrom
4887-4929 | 1.6 angstrom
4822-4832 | 0.9 angstrom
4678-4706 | 1.4 angstrom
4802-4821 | 1.4 angstrom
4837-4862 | -1.6 angstrom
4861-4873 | -0.7 angstrom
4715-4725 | 0.0 angstrom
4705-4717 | 0.1 angstrom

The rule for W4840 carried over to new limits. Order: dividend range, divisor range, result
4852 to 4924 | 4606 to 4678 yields 1.16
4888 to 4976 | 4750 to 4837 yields 1.14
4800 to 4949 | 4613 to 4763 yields 1.10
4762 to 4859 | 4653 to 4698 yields 1.10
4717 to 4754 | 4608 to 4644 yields 1.03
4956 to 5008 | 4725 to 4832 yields 1.27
